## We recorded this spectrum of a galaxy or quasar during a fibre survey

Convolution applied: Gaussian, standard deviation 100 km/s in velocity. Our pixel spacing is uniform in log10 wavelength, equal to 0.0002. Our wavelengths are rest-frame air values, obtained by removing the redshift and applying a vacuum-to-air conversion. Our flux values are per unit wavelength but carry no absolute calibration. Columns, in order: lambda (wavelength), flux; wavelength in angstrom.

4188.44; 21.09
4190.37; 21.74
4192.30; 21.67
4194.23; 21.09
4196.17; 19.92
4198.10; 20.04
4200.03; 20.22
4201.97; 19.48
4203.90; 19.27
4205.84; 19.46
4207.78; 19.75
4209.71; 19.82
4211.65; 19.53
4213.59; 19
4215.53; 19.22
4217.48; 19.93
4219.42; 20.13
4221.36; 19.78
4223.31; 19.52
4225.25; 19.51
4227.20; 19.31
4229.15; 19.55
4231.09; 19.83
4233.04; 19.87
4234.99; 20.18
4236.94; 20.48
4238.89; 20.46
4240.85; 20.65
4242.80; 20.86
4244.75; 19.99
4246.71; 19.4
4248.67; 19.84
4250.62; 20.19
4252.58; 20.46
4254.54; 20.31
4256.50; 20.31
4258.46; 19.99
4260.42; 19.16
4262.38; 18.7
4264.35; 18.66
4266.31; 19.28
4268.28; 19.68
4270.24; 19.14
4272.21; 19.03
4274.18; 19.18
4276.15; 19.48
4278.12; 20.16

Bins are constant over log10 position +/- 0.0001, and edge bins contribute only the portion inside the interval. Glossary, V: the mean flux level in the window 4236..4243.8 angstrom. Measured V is 20.6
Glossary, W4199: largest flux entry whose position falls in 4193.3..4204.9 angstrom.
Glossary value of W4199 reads 21.09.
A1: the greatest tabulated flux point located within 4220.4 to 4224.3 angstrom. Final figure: 19.78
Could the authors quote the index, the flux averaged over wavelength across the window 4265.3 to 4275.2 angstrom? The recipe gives 19.3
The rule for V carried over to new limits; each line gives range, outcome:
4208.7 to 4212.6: 19.7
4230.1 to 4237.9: 20.1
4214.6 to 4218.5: 19.6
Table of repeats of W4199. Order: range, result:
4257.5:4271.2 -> 19.99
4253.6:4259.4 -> 20.31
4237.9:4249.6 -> 20.86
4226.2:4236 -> 20.18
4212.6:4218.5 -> 19.93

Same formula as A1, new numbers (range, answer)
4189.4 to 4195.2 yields 21.74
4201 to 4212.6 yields 19.82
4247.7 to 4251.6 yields 20.19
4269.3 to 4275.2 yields 19.18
